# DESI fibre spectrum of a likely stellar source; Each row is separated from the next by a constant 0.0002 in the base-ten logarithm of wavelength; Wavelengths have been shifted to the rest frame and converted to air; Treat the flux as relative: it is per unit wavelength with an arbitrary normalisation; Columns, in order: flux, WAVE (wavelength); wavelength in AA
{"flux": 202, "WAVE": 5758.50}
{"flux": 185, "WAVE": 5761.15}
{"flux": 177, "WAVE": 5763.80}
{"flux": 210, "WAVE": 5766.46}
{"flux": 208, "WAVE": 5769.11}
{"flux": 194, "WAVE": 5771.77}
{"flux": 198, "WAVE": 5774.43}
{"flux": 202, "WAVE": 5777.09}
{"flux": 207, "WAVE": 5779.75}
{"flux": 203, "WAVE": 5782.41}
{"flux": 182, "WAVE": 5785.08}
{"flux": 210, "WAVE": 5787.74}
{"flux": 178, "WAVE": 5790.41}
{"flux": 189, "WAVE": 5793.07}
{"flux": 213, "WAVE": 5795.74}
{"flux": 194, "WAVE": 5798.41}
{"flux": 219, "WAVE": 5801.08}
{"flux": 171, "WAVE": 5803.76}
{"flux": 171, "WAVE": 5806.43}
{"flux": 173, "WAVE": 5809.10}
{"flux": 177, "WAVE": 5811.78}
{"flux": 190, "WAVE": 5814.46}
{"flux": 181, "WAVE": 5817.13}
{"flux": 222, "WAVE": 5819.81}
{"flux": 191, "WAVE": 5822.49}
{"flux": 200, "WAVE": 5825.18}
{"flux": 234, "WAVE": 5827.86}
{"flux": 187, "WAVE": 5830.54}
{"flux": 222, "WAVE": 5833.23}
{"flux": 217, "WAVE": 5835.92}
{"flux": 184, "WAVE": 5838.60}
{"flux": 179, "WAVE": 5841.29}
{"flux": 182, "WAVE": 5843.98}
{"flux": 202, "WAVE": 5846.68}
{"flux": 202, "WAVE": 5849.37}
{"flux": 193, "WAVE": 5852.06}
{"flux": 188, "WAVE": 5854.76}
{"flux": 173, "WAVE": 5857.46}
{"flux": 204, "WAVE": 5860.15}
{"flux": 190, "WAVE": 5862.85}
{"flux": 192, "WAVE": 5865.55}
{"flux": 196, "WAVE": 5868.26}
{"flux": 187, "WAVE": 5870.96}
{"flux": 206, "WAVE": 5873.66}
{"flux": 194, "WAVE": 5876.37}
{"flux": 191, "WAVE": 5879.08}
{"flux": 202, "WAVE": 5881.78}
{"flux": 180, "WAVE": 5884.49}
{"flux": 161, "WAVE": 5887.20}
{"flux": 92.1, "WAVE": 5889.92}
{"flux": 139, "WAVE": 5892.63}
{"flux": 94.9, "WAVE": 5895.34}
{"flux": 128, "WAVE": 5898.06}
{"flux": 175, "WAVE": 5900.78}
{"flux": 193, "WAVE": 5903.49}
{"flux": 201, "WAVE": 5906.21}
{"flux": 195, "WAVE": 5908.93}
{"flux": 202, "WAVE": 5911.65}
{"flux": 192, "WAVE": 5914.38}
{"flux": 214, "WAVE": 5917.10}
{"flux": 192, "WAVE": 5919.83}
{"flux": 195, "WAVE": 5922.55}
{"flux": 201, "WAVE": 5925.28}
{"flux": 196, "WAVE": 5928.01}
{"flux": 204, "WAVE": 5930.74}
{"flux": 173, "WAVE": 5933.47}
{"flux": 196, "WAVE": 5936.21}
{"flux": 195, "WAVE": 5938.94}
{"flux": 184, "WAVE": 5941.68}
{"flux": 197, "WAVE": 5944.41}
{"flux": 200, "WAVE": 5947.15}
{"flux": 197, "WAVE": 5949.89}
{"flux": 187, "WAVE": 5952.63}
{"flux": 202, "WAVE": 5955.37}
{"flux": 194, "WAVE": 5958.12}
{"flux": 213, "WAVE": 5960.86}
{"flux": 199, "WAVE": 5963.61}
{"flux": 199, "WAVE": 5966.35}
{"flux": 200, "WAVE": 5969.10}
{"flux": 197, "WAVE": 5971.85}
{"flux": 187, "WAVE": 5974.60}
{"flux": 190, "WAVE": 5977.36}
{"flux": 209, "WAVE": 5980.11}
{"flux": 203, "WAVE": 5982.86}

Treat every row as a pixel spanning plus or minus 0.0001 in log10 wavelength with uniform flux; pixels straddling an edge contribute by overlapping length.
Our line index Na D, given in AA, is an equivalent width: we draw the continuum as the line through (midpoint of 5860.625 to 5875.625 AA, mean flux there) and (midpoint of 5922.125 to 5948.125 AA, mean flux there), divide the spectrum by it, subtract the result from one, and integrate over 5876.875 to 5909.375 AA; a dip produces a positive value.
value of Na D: 5.3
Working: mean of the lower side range 195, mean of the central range 163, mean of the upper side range 194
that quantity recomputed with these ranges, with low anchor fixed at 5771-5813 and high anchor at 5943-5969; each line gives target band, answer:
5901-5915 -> 0.1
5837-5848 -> 0.4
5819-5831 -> -0.9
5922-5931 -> -0.1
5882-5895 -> 3.4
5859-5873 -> 0.1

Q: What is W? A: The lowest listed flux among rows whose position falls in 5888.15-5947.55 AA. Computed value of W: 92.1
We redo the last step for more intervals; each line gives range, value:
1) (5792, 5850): 171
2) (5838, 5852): 179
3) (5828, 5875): 173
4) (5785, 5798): 178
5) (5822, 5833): 187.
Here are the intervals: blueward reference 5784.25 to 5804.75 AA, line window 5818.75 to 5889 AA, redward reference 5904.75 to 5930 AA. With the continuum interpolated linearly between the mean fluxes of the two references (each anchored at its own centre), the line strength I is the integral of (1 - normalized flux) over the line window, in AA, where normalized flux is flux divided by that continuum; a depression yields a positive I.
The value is 0.8 AA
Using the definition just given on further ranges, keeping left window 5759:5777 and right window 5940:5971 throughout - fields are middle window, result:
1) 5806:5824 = 0.8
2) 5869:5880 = 0.1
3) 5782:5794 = 0.3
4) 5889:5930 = 4.5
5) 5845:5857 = 0.2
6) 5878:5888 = 0.6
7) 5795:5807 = 0.1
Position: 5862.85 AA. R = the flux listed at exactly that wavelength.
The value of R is 190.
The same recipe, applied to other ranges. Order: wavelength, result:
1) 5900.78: 175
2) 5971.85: 197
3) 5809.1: 173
